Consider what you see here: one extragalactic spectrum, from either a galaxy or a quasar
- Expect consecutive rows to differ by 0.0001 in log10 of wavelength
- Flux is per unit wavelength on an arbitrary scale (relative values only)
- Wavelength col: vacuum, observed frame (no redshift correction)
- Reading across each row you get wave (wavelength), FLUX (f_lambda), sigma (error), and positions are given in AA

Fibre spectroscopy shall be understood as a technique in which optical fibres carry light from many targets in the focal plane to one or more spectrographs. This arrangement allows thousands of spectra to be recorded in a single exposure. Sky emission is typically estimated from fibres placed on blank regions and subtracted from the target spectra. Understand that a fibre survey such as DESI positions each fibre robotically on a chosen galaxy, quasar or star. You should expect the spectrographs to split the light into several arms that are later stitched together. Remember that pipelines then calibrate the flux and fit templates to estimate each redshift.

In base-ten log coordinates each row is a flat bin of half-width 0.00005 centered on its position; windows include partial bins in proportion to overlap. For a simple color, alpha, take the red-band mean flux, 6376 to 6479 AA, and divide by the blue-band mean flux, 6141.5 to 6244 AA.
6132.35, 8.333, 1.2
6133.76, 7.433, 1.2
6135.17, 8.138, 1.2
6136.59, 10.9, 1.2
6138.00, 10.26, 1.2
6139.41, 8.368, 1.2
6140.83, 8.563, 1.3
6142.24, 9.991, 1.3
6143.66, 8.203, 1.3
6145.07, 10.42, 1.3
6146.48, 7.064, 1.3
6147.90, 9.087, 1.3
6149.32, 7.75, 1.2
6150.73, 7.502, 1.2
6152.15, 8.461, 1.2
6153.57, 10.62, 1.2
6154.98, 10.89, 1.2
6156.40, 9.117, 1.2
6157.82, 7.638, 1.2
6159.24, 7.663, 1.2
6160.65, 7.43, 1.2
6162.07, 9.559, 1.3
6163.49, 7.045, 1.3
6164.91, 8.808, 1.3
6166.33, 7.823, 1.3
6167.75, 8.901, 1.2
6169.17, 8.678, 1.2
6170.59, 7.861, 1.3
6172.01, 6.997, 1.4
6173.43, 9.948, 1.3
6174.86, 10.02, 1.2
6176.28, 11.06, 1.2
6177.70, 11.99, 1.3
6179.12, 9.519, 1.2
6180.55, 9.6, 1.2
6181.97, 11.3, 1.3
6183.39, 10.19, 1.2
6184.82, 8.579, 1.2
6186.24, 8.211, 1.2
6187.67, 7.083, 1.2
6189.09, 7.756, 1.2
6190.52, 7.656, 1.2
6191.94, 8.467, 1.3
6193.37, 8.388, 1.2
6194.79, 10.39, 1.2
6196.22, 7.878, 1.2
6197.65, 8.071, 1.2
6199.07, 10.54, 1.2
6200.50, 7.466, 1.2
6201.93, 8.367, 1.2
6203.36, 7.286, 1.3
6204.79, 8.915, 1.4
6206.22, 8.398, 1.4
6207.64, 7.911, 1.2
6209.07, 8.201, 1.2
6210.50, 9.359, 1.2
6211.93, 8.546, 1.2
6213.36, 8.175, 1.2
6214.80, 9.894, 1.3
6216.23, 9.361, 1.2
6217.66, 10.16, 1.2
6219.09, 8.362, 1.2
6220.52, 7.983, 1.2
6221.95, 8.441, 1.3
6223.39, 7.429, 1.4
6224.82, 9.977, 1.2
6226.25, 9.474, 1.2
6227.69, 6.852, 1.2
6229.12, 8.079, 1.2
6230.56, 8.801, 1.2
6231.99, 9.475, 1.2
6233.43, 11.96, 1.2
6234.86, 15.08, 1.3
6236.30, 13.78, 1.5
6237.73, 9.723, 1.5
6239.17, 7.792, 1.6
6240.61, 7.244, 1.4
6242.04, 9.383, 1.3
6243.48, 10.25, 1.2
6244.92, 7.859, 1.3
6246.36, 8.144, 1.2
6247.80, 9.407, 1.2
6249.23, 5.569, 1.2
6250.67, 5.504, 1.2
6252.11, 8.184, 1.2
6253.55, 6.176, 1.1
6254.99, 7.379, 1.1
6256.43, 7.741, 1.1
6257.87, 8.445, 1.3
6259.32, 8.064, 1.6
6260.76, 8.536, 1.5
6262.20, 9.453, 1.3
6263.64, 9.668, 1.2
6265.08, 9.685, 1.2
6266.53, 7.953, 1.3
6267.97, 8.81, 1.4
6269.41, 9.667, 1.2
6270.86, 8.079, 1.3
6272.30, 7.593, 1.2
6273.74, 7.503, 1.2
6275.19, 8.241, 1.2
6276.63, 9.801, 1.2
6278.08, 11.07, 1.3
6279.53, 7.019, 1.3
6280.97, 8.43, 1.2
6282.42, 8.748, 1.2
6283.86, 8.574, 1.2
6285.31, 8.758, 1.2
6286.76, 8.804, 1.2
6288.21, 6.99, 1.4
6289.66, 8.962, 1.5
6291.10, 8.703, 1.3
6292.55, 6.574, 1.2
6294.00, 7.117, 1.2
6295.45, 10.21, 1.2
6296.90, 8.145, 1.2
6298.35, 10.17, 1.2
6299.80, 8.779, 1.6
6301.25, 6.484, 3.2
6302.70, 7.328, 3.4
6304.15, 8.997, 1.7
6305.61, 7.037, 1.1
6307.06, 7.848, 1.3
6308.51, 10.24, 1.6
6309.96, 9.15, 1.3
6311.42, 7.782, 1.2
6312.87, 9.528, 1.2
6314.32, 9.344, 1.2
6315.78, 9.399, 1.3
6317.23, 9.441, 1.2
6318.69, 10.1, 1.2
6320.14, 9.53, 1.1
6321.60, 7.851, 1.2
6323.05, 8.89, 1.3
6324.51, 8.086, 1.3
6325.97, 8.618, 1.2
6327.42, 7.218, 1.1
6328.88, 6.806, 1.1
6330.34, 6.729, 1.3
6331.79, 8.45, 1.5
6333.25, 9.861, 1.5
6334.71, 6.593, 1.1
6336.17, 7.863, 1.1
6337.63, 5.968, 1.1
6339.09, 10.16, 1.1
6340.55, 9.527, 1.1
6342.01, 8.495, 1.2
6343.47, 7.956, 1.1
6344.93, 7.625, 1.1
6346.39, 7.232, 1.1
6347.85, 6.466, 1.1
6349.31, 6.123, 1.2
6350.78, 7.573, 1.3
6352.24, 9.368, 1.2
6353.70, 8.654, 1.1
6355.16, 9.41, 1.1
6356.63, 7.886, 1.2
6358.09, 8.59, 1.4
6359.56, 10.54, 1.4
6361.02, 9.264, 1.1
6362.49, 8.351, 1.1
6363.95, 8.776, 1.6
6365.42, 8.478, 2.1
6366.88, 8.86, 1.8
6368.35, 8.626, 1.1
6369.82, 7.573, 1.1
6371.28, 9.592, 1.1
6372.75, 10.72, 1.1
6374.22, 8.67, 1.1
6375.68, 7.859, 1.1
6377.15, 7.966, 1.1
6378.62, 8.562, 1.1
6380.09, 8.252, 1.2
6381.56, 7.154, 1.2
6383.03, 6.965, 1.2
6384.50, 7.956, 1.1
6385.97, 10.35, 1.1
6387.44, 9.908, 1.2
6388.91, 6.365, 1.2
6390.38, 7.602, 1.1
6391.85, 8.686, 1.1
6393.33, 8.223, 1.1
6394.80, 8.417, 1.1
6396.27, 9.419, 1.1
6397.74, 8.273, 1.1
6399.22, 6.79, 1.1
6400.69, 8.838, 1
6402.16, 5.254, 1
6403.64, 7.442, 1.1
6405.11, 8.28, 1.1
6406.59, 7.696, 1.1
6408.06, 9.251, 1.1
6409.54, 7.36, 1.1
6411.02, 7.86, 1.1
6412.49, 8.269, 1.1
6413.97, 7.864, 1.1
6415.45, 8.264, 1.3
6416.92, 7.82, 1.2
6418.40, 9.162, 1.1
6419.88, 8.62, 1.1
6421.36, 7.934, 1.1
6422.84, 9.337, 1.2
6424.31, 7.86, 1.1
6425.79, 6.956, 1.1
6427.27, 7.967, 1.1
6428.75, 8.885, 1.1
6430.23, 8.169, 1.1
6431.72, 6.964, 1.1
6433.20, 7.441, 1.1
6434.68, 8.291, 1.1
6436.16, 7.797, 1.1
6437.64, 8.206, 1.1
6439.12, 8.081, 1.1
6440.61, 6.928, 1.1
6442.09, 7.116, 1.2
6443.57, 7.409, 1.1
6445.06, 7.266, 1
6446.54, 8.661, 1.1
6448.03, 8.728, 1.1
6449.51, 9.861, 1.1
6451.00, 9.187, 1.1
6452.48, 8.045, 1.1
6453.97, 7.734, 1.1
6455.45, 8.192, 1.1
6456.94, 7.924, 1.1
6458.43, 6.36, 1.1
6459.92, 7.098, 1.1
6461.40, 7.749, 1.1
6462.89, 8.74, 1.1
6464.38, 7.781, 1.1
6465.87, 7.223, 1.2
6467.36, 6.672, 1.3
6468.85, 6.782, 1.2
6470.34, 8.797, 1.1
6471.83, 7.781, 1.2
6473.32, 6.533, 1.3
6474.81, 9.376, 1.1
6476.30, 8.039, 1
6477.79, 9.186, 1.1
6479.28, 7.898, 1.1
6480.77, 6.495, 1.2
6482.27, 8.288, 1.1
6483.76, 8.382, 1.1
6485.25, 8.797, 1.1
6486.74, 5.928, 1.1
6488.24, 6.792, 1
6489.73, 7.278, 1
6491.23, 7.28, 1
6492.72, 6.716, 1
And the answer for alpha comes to 0.89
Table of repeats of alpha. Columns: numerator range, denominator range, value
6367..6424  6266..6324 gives 0.96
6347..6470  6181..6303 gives 0.94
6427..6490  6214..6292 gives 0.90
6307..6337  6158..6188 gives 0.95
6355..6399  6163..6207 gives 0.97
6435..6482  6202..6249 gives 0.87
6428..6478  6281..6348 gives 0.95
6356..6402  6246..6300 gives 1.02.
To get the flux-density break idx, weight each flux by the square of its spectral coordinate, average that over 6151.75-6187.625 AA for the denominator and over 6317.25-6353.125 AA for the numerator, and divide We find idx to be 0.94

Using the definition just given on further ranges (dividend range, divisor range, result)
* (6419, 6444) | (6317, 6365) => 0.98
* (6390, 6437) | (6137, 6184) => 0.96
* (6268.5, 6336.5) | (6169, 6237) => 0.96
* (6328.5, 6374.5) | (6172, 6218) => 0.98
